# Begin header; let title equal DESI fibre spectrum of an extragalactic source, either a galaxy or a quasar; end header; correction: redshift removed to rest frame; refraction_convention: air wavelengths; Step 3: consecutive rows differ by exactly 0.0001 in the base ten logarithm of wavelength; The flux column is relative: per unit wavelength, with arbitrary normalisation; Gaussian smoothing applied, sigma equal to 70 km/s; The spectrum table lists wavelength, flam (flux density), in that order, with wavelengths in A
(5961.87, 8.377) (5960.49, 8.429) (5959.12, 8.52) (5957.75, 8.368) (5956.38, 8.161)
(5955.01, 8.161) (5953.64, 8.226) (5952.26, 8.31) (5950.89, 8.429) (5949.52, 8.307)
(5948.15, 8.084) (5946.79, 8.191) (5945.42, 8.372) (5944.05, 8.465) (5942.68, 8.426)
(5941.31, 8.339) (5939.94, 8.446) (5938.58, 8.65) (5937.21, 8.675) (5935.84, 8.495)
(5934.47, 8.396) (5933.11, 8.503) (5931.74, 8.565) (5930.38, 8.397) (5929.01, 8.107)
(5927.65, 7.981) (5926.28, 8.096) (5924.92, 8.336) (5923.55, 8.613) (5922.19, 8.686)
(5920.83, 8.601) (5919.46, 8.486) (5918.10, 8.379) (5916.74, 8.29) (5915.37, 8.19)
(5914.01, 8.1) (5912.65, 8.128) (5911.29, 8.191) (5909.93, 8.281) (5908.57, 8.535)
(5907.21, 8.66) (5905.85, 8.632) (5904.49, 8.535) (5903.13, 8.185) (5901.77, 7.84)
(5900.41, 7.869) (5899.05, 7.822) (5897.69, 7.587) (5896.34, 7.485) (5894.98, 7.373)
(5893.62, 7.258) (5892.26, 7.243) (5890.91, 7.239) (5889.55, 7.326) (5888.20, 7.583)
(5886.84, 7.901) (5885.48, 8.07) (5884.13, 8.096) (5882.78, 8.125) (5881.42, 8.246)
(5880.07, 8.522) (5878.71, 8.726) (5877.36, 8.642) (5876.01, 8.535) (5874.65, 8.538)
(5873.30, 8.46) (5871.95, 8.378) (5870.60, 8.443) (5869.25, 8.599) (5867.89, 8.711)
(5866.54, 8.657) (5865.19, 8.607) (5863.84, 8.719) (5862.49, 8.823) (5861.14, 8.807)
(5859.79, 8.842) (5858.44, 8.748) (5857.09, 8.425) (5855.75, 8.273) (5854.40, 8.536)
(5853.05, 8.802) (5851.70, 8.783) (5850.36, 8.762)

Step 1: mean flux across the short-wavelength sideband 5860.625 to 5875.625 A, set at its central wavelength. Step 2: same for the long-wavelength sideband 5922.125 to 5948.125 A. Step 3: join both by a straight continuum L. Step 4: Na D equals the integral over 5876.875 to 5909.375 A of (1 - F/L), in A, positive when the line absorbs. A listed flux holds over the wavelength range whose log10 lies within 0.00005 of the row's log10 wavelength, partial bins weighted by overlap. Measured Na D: 2.1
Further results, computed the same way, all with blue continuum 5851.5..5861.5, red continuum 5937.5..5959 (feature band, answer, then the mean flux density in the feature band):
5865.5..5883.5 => 0.2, 8.51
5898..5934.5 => 0.6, 8.3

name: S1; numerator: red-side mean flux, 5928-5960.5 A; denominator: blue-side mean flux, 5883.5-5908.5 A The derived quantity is 1.1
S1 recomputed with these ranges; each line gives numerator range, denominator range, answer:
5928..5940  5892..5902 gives 1.12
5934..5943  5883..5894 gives 1.11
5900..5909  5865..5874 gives 0.97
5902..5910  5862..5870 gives 0.97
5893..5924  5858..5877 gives 0.95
